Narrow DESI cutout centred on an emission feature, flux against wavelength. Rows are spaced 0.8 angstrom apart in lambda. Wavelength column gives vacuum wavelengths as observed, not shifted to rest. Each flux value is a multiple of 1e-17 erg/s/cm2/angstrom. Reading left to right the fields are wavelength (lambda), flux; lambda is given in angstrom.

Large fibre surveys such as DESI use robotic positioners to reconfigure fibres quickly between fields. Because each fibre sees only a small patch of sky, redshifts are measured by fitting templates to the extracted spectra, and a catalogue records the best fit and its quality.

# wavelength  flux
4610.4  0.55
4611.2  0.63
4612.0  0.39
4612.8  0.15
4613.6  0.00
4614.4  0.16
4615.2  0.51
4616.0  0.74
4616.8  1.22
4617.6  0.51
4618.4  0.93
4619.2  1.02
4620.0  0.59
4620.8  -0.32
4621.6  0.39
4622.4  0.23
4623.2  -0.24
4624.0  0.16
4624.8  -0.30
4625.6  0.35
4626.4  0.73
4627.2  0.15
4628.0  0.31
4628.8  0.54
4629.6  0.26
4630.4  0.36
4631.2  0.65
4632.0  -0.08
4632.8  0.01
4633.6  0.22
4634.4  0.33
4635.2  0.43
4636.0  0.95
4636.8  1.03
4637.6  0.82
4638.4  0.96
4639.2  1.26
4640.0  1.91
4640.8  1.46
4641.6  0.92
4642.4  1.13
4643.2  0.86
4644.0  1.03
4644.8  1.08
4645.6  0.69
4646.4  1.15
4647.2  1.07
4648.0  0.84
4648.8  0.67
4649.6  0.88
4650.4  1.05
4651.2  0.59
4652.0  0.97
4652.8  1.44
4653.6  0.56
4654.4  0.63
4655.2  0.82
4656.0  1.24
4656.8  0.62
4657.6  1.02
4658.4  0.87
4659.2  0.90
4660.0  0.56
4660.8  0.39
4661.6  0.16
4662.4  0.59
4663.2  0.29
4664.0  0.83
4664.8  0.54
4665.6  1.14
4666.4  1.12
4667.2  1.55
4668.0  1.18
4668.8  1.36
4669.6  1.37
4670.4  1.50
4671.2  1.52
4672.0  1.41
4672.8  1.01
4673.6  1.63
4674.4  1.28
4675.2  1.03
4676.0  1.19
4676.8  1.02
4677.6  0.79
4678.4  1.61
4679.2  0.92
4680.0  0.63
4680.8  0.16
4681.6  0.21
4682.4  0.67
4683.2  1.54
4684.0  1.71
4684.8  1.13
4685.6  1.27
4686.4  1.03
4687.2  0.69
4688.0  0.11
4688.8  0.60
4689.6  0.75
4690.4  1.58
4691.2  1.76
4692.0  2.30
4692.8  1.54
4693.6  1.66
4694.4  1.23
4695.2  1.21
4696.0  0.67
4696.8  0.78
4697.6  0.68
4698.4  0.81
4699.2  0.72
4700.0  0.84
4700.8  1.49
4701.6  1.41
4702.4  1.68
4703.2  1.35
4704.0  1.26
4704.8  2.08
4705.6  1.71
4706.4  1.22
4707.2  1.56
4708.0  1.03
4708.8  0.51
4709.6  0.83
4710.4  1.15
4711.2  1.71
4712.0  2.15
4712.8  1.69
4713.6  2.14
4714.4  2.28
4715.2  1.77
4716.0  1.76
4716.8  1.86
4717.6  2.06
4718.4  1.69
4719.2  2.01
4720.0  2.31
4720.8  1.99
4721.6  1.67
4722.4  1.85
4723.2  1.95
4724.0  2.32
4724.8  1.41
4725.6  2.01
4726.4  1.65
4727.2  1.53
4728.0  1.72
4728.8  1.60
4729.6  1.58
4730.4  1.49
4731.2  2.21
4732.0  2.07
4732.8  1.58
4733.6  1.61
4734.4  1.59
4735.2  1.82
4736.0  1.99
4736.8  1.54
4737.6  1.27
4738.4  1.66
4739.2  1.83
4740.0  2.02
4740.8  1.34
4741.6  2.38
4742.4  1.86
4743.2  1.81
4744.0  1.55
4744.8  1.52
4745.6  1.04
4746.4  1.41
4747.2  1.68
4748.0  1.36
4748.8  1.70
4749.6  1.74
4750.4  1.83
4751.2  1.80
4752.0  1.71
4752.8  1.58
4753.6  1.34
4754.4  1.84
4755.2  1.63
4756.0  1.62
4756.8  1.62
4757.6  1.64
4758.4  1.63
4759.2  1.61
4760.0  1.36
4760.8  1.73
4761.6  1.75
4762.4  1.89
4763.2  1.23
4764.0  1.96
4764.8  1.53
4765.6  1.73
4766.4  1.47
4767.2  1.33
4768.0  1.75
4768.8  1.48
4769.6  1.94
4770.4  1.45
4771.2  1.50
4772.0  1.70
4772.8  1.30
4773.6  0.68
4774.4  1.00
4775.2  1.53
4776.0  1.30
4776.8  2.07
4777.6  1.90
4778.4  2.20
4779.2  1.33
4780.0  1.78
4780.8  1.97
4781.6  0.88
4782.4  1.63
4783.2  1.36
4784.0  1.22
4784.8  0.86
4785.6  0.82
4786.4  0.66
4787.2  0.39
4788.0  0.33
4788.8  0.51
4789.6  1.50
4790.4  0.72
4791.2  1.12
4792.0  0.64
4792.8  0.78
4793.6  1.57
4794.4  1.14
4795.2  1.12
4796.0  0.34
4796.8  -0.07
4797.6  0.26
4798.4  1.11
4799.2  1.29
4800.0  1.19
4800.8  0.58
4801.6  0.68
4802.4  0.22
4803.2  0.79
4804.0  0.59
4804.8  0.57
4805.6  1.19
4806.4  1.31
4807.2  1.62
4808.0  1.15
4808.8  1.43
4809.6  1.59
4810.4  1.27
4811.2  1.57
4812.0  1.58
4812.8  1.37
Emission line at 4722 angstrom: Lyman alpha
